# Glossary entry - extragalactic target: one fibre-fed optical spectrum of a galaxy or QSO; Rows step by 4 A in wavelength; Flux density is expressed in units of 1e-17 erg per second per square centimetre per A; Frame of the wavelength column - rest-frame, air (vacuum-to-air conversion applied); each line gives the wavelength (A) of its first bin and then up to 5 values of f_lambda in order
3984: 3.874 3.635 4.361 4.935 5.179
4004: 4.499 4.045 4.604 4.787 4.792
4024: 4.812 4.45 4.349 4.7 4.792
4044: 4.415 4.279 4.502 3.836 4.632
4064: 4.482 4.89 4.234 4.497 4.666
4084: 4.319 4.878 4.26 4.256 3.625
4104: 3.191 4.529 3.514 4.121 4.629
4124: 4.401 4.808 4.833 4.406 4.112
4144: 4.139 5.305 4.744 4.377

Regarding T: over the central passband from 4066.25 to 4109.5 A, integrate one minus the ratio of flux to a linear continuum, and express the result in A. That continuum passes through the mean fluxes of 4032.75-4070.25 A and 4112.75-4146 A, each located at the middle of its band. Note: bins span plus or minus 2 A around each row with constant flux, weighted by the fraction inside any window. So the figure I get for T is 1.48 A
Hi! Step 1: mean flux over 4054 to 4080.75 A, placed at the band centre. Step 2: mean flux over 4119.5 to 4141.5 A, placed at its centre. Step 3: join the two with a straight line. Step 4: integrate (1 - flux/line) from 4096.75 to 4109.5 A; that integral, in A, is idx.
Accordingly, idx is 2.0 A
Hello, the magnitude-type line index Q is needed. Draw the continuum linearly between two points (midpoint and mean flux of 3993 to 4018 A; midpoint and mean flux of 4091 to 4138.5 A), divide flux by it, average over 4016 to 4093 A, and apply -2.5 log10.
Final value -0.016 mag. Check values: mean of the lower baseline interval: 4.66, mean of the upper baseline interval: 4.21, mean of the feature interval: 4.53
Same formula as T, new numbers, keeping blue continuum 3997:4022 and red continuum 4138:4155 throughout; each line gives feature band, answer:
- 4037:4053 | 0.4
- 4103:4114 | 1.9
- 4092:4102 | 1.3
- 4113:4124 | 0.7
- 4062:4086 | 0.5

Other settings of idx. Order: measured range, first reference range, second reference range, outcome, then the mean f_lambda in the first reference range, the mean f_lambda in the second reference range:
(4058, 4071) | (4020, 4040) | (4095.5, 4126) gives -0.81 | 4.62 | 4.02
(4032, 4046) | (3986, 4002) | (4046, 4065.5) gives -0.64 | 4.53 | 4.34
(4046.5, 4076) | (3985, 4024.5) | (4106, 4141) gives 0.31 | 4.54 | 4.38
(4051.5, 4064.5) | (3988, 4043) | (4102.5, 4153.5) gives 0.52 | 4.6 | 4.37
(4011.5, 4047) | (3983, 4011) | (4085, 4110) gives -2.63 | 4.39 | 4.13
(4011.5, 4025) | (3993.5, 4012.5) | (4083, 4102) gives -0.52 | 4.65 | 4.26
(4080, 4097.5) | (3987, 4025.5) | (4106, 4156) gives 0.16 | 4.59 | 4.46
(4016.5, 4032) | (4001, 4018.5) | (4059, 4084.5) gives -0.40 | 4.53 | 4.54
